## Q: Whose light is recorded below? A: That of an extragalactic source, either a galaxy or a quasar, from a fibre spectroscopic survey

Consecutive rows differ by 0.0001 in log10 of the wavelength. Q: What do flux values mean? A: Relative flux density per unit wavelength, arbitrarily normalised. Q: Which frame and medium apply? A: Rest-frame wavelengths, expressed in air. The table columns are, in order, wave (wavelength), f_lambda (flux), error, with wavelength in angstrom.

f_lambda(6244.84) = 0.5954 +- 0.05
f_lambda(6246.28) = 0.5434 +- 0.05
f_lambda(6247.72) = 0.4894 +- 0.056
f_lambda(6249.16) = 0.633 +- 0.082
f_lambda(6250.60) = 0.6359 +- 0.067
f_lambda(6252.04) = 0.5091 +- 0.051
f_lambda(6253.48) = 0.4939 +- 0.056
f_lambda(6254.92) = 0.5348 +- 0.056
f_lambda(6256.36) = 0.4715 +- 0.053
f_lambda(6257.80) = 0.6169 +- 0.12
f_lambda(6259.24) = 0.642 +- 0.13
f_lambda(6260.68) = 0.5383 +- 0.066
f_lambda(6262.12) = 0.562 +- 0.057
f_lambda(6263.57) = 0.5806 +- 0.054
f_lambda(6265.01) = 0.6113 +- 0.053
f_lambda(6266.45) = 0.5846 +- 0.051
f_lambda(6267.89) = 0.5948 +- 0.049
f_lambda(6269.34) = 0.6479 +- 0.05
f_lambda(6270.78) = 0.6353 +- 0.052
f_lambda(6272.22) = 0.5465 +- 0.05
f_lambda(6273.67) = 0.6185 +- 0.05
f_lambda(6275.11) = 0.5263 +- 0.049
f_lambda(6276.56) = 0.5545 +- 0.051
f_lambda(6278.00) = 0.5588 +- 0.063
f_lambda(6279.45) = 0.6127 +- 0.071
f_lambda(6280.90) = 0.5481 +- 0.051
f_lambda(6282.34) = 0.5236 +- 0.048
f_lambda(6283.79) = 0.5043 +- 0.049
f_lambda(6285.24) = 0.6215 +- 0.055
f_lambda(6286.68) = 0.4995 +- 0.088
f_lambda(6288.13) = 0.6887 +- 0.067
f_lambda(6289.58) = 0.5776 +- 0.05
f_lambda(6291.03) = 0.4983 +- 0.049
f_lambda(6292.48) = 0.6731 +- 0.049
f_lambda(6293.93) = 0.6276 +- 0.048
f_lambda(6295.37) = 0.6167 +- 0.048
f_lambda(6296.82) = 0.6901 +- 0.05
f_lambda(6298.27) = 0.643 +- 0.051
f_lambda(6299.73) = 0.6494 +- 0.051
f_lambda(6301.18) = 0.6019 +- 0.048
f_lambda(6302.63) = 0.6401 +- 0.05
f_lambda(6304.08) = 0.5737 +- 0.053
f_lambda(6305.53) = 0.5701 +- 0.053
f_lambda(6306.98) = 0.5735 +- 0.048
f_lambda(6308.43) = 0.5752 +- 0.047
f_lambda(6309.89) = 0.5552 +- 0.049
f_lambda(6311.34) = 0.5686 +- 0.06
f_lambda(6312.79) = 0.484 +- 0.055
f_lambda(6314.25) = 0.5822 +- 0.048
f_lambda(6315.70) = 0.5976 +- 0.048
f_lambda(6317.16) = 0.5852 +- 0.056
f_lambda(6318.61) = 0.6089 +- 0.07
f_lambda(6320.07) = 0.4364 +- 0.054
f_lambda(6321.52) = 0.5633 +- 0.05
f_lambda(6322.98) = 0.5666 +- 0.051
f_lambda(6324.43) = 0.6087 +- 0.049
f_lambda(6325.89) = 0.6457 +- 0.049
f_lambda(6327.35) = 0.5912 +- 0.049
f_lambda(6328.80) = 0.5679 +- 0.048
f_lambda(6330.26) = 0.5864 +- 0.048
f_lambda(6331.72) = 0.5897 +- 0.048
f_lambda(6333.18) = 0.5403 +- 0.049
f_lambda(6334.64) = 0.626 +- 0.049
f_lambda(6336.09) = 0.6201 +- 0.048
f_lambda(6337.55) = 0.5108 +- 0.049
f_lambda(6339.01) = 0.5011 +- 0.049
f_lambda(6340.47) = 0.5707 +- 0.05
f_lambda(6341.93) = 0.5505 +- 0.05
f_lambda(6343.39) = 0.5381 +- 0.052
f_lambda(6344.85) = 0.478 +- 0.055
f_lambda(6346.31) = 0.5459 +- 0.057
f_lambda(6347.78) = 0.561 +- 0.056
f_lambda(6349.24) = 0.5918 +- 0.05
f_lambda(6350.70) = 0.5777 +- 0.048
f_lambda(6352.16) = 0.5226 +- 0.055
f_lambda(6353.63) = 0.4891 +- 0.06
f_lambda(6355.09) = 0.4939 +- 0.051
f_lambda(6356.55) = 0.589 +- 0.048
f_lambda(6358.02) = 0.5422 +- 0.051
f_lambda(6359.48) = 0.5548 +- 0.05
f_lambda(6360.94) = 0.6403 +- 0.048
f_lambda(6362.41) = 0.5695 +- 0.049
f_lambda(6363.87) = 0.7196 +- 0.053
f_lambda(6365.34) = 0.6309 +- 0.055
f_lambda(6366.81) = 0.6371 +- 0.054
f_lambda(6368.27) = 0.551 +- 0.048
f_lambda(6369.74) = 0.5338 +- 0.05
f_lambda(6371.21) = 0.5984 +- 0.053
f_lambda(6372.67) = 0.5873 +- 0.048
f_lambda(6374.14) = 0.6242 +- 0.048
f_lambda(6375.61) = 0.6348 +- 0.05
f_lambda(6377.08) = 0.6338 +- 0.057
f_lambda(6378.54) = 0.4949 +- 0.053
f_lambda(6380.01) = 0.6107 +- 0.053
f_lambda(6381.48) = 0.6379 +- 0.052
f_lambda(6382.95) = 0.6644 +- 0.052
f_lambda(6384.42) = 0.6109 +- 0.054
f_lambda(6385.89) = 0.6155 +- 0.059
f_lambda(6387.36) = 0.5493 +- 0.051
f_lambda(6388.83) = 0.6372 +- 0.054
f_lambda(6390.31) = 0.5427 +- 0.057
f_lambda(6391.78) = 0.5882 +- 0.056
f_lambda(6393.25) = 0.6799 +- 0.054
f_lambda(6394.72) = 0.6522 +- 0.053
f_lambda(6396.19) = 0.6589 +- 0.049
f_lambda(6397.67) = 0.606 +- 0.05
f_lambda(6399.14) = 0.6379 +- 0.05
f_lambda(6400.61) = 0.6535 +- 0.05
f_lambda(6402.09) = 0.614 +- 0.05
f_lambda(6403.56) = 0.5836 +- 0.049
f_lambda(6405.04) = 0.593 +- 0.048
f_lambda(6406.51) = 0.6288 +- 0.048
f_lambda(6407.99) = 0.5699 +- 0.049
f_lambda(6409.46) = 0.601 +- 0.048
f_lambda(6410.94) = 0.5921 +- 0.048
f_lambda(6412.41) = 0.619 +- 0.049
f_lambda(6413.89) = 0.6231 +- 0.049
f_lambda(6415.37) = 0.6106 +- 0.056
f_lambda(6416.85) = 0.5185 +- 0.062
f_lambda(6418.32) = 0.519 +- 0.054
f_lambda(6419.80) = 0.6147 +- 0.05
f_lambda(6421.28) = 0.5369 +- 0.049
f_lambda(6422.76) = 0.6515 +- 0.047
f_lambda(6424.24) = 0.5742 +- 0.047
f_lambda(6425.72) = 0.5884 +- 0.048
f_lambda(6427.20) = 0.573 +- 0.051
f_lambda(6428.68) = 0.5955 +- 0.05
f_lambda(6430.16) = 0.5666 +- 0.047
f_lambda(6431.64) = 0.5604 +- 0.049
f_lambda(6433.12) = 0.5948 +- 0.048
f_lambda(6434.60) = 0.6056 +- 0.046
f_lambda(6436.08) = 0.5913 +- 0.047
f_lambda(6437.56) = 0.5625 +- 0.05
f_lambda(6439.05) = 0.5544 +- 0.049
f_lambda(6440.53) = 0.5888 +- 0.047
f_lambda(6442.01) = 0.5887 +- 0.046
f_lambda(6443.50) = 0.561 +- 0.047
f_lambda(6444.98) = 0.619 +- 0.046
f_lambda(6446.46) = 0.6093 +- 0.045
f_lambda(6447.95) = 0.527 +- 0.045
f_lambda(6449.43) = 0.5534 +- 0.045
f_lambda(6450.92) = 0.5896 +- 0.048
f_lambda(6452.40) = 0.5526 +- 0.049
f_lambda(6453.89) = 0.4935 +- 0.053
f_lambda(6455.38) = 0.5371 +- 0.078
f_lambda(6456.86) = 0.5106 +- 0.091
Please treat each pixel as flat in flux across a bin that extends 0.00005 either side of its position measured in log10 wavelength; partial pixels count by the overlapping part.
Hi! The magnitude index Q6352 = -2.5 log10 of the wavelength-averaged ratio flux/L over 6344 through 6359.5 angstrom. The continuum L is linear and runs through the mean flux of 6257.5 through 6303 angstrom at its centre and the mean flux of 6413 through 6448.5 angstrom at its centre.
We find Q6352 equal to 0.09 mag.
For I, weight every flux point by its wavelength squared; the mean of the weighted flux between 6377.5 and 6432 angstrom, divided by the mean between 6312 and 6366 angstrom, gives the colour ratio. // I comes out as 1.08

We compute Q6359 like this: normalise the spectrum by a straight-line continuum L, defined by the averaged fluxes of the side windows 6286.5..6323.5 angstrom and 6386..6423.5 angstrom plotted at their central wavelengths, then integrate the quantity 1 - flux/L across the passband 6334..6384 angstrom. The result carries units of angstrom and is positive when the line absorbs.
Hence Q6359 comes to 1.6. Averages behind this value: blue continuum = 0.588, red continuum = 0.603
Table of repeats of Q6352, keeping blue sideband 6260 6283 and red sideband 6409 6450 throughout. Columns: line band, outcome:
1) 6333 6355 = 0.06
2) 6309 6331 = 0.02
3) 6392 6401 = -0.11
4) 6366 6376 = -0.02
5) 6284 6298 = -0.05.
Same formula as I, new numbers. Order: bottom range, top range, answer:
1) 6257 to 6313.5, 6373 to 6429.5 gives 1.06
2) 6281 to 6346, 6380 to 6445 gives 1.07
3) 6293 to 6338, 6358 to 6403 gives 1.06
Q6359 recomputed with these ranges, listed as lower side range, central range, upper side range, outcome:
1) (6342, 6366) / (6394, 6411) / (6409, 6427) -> -1.04 angstrom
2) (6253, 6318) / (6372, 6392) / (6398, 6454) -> -0.61 angstrom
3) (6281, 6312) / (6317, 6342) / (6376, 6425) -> 1.08 angstrom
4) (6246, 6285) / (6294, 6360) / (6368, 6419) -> 1.52 angstrom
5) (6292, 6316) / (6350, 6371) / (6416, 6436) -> 0.51 angstrom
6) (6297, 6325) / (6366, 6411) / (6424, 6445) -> -2.10 angstrom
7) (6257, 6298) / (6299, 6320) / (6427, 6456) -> 0.27 angstrom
